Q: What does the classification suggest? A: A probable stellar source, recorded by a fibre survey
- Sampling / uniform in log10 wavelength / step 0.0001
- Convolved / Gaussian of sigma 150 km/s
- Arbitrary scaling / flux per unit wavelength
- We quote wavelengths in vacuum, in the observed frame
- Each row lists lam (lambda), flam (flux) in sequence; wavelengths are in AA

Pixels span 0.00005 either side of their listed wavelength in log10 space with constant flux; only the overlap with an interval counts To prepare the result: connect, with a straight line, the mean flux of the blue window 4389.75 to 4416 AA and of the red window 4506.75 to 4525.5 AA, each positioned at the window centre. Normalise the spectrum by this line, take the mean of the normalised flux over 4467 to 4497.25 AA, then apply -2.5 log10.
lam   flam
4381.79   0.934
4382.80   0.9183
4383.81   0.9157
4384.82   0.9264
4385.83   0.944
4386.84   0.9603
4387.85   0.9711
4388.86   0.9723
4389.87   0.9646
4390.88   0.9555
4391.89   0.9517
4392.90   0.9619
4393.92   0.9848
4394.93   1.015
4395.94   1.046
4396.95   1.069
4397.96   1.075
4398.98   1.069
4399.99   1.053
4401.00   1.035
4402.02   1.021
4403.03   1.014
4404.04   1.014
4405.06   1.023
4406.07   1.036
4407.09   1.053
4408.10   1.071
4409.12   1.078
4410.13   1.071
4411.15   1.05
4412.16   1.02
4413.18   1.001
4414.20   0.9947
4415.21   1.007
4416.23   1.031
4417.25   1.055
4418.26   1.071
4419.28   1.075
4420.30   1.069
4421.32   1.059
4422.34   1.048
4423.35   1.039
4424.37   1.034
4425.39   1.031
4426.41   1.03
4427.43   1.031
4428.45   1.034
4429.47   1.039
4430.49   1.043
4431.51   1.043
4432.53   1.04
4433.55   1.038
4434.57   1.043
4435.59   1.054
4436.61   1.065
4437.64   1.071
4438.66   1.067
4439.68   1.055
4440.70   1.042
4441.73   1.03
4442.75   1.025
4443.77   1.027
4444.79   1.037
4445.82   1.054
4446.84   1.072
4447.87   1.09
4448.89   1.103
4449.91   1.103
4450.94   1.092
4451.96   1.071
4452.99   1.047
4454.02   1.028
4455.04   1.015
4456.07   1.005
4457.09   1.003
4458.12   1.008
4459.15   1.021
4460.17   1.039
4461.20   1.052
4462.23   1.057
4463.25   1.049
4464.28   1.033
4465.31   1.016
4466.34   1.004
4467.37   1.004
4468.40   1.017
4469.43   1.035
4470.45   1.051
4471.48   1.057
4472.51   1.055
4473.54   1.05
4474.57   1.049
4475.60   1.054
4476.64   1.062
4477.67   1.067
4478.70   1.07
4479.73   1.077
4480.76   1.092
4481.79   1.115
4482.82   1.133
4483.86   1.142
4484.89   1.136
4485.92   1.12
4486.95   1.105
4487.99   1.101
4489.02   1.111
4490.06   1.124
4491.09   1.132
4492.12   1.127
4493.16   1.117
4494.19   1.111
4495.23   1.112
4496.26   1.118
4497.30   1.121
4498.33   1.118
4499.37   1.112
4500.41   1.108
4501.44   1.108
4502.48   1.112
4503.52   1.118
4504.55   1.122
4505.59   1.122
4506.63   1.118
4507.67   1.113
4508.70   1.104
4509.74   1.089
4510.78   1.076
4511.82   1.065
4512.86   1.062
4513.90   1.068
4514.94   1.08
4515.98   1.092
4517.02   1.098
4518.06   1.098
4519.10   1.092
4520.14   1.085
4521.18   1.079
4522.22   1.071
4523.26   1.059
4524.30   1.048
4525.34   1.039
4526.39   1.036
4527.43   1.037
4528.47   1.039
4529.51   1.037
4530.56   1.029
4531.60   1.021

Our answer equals -0.02 mag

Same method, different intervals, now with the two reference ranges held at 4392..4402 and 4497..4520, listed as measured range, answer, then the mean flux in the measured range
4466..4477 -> 0.038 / 1.04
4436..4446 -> 0.011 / 1.05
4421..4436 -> 0.009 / 1.04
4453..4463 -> 0.042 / 1.03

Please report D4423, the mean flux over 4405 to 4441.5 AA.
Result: 1.04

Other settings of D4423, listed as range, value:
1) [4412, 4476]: 1.04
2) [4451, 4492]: 1.06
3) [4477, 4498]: 1.11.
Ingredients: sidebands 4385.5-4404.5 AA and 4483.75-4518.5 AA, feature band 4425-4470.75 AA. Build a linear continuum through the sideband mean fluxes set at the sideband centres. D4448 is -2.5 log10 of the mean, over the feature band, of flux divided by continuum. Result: 0.01 mag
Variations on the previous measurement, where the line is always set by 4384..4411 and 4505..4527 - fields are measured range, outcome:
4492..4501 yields -0.05 mag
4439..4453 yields -0.02 mag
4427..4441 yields -0.02 mag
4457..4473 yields 0.02 mag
